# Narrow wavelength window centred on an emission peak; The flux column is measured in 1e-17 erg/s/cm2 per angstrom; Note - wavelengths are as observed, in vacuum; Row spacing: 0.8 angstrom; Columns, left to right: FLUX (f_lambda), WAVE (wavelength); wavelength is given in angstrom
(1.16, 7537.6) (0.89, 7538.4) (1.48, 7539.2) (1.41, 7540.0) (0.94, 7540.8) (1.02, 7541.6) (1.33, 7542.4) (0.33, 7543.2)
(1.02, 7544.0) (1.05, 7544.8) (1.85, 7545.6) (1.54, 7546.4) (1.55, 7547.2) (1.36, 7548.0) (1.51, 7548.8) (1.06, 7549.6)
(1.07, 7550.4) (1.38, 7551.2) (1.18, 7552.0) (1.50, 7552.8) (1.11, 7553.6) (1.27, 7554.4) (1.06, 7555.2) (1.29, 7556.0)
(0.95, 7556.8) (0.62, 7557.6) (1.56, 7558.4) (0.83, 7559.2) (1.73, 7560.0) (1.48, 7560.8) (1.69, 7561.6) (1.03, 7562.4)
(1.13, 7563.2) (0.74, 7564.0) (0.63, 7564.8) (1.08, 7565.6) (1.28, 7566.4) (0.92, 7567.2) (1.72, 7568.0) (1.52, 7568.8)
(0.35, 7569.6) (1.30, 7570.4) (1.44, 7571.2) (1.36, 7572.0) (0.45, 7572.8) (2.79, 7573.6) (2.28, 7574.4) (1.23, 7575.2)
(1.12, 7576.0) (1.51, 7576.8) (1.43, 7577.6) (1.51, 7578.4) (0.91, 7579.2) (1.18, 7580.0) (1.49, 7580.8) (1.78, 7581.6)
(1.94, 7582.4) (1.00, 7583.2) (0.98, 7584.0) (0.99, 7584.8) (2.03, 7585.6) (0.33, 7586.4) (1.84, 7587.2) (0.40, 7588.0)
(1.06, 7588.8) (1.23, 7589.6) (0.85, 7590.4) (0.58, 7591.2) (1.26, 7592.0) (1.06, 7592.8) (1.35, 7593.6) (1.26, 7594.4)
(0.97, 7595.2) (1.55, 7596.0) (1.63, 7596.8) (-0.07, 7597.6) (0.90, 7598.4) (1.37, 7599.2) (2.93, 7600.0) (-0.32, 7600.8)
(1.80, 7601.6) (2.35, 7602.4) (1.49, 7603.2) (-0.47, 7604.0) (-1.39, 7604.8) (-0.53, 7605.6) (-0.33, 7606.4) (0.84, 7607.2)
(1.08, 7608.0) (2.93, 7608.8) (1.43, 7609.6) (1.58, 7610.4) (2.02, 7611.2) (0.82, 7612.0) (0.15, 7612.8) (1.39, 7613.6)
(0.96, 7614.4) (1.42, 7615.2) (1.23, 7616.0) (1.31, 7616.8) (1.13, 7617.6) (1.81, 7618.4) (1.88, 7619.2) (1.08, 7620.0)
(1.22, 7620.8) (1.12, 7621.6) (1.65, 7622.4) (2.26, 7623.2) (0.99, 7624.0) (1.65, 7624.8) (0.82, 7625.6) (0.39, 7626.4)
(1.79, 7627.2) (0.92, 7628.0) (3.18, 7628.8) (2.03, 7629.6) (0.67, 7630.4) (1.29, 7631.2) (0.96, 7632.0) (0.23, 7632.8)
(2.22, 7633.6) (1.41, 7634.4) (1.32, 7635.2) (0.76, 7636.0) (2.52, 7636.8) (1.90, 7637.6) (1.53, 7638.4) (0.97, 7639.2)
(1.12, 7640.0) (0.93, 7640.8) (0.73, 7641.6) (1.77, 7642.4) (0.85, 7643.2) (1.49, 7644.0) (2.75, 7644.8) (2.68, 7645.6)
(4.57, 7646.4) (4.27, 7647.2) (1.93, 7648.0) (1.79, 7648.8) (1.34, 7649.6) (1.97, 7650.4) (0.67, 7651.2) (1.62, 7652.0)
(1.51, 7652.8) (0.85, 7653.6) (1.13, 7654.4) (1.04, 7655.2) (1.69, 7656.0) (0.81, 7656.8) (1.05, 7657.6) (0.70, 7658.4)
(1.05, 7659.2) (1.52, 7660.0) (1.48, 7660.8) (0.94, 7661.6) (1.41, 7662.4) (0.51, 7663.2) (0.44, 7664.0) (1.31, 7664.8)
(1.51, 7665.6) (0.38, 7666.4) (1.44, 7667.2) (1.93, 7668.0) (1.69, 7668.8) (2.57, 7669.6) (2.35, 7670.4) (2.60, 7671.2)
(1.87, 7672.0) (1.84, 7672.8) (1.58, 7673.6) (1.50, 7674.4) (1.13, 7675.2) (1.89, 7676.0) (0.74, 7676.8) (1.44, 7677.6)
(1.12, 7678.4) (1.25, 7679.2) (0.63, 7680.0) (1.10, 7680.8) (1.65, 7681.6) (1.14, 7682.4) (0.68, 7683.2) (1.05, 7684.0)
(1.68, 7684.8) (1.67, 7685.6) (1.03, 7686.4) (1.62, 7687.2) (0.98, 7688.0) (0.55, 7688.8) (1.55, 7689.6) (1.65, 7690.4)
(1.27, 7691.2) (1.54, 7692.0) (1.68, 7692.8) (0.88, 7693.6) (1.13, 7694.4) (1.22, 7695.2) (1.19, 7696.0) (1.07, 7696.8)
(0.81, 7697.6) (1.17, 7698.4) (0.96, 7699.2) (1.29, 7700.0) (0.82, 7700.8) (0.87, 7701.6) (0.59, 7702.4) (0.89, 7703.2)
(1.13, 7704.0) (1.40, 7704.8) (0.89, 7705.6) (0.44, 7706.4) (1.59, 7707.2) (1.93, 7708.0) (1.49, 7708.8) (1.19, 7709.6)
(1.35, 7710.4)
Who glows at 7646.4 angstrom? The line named H-alpha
